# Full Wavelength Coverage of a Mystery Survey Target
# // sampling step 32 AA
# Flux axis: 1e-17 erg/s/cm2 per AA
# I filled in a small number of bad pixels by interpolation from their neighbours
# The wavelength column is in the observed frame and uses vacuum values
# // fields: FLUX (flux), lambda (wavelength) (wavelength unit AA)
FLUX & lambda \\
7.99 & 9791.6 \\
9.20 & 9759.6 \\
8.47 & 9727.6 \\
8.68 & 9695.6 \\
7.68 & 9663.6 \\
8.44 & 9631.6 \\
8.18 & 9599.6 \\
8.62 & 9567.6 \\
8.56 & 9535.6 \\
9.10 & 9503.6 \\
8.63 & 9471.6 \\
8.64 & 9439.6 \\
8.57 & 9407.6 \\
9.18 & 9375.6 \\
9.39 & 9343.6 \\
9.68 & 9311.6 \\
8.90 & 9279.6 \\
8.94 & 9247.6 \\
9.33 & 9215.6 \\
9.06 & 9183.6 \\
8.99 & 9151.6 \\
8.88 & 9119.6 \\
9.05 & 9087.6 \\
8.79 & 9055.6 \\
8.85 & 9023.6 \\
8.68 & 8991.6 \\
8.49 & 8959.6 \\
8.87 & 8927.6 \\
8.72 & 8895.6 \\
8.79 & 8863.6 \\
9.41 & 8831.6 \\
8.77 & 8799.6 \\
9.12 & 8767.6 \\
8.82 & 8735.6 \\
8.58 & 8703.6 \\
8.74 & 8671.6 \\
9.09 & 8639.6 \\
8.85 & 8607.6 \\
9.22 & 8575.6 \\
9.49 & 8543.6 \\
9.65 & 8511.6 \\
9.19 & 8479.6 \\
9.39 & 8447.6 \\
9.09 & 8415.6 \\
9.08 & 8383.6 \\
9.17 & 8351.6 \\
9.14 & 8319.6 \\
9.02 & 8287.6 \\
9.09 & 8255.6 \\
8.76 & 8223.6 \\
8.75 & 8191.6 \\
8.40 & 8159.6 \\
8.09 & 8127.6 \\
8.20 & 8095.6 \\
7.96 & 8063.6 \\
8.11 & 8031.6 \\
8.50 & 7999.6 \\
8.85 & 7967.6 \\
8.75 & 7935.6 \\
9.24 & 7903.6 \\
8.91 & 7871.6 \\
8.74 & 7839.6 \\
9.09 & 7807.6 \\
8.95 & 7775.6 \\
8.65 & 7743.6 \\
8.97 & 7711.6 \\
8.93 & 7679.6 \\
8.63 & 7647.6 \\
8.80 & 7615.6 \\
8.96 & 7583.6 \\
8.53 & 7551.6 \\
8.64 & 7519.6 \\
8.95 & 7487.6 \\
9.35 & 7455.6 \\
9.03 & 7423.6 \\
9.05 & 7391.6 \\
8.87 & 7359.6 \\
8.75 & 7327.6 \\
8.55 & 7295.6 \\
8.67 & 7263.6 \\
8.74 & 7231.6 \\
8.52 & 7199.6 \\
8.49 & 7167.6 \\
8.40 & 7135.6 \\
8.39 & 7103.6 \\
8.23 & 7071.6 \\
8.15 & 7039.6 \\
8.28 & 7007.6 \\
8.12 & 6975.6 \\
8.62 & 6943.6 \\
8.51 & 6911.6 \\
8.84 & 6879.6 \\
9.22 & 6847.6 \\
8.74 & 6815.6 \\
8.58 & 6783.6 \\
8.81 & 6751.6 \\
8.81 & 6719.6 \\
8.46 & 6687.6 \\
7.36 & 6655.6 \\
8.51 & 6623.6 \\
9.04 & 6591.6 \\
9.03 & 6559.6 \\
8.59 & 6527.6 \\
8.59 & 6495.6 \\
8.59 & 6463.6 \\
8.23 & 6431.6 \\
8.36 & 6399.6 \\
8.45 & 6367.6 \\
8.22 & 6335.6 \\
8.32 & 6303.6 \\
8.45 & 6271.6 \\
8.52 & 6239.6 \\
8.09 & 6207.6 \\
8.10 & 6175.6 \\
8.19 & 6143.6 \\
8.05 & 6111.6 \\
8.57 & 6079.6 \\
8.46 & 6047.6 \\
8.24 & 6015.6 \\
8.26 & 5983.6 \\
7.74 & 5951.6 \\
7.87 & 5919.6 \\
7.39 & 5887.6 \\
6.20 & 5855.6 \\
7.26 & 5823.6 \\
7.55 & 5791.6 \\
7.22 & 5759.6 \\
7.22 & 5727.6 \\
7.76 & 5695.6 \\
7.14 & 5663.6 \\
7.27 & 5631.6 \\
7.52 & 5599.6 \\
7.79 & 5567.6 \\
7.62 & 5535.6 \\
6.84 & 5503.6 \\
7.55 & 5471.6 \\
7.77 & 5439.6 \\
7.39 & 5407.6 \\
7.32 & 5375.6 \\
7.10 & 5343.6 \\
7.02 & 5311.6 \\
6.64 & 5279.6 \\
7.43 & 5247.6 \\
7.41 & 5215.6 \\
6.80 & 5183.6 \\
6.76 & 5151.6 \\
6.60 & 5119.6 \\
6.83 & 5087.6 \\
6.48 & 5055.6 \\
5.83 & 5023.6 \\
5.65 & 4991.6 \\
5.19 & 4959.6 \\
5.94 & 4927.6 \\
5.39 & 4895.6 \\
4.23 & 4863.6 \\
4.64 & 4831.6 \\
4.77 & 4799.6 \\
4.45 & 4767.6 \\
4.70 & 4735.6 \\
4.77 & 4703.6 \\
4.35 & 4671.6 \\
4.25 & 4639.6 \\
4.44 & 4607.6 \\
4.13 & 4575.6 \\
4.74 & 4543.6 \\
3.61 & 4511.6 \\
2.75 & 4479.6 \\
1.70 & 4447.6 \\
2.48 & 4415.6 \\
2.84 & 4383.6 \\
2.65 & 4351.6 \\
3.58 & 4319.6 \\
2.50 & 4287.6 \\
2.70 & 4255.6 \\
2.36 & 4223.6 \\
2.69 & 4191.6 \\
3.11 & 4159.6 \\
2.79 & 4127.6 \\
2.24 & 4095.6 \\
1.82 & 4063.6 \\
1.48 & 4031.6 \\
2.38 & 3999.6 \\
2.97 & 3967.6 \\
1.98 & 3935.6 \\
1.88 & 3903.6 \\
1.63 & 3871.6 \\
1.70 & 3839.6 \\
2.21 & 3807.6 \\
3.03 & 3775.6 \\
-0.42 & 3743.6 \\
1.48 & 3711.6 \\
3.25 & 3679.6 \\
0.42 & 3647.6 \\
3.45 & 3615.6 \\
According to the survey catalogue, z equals 0.130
